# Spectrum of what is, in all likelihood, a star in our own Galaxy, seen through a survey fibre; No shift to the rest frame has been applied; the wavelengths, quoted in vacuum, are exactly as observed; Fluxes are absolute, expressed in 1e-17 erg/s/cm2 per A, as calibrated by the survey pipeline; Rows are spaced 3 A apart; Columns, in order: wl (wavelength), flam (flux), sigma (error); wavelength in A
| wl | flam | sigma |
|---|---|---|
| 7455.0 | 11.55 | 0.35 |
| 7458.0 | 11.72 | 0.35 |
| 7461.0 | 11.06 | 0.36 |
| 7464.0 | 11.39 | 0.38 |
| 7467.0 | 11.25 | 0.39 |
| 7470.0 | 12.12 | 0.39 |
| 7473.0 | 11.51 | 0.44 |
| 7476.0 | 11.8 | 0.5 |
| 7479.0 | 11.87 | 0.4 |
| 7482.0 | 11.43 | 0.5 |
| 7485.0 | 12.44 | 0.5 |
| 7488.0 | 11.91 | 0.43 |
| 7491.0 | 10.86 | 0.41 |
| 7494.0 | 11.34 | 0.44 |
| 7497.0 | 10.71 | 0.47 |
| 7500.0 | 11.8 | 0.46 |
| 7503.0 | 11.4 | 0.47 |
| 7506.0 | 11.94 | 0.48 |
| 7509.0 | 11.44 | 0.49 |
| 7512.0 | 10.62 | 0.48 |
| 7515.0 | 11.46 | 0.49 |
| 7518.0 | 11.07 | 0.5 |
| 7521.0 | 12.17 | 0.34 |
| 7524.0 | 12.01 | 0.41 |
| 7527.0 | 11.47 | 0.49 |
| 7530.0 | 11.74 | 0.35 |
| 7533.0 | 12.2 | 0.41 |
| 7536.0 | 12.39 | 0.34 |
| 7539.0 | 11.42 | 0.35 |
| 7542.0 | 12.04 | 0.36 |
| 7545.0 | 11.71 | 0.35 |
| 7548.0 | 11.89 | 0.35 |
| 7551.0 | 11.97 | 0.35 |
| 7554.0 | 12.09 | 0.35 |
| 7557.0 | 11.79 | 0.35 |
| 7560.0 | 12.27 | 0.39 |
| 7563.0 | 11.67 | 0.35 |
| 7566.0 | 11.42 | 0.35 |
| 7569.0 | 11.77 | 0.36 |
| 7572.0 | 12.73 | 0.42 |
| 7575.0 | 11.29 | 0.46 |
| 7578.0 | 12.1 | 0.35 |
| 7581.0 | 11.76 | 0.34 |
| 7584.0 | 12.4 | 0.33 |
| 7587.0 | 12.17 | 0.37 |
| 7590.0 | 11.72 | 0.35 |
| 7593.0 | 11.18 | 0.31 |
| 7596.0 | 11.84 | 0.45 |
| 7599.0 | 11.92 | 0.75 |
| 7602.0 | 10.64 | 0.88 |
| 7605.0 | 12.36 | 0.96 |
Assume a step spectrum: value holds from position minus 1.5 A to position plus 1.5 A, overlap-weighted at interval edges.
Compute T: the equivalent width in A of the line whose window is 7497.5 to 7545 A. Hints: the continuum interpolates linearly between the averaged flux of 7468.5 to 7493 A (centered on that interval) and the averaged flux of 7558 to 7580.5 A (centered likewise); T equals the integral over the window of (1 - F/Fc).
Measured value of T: 0.58 A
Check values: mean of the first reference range 11.7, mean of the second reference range 11.9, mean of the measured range 11.7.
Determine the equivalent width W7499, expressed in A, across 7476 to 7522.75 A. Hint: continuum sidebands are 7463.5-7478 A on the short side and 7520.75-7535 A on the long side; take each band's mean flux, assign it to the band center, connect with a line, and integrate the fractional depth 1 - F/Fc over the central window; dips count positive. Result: 1.1 A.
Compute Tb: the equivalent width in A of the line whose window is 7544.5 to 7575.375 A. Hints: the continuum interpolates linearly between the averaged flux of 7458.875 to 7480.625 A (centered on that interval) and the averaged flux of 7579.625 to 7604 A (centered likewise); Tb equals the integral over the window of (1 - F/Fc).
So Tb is -0.6 A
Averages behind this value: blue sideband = 11.6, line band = 11.9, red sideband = 11.7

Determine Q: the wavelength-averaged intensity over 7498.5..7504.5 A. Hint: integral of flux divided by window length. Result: 11.6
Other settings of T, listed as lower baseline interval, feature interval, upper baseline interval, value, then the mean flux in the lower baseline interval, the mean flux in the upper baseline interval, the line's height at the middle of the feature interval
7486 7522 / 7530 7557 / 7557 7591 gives -0.56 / 11.4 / 11.9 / 11.7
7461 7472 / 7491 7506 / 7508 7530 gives 0.21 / 11.5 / 11.5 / 11.5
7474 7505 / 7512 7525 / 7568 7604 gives 0.10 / 11.6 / 11.8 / 11.6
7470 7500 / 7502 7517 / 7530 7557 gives 0.48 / 11.6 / 11.9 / 11.7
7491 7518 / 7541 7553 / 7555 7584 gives -0.22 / 11.3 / 11.9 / 11.7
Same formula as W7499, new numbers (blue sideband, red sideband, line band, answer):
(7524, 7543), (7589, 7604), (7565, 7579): -0.28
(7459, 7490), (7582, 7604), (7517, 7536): -0.26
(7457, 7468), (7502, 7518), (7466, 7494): -0.82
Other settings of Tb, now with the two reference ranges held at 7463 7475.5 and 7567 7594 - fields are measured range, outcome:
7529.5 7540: -0.18 A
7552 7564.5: -0.12 A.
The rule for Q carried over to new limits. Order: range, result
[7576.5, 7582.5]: 11.9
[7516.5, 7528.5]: 11.7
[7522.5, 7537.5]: 12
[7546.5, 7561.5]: 12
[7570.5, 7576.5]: 12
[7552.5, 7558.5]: 11.9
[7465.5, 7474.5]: 11.6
